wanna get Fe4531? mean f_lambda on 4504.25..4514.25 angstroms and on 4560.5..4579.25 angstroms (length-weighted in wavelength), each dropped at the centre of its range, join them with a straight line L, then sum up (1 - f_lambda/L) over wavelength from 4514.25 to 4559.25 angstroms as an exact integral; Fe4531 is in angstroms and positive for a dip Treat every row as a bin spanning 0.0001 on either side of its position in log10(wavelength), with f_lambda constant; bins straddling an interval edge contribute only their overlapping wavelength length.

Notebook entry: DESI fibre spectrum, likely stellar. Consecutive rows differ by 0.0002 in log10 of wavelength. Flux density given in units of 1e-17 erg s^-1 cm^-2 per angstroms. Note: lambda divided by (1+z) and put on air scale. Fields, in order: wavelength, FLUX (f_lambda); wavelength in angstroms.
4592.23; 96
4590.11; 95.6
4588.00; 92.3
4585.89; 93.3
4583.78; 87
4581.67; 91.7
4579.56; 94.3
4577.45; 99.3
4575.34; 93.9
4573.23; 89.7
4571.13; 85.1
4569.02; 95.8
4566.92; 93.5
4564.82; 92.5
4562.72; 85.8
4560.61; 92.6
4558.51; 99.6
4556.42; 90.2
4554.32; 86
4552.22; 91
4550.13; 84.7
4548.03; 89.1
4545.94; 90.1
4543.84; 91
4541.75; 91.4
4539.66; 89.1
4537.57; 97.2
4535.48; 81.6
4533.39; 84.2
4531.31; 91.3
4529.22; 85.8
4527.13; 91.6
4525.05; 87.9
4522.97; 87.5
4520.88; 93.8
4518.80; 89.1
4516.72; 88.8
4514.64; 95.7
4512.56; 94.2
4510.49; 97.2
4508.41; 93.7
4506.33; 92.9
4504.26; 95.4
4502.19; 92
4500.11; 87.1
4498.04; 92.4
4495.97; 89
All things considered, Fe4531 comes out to 1.8 angstroms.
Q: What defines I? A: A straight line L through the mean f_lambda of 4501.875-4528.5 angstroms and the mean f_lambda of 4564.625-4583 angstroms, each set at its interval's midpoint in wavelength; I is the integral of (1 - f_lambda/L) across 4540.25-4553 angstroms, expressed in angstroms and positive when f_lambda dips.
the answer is 0.4 angstroms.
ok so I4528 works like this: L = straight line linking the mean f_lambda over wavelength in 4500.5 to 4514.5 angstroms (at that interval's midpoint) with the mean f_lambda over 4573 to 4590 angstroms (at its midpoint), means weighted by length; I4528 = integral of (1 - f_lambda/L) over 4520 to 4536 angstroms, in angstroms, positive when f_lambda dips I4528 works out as 1.0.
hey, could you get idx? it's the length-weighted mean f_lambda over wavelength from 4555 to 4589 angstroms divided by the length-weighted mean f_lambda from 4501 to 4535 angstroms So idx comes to 1.01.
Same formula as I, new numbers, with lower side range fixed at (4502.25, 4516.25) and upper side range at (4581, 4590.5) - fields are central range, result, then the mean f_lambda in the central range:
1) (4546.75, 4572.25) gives 0.6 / 90.5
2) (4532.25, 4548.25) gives 0.7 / 89.3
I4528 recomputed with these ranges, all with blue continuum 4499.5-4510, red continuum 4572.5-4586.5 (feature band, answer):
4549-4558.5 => 0.4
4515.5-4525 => 0.3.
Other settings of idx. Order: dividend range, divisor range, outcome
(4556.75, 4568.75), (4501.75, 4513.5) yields 0.98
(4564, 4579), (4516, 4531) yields 1.04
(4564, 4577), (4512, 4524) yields 1.01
